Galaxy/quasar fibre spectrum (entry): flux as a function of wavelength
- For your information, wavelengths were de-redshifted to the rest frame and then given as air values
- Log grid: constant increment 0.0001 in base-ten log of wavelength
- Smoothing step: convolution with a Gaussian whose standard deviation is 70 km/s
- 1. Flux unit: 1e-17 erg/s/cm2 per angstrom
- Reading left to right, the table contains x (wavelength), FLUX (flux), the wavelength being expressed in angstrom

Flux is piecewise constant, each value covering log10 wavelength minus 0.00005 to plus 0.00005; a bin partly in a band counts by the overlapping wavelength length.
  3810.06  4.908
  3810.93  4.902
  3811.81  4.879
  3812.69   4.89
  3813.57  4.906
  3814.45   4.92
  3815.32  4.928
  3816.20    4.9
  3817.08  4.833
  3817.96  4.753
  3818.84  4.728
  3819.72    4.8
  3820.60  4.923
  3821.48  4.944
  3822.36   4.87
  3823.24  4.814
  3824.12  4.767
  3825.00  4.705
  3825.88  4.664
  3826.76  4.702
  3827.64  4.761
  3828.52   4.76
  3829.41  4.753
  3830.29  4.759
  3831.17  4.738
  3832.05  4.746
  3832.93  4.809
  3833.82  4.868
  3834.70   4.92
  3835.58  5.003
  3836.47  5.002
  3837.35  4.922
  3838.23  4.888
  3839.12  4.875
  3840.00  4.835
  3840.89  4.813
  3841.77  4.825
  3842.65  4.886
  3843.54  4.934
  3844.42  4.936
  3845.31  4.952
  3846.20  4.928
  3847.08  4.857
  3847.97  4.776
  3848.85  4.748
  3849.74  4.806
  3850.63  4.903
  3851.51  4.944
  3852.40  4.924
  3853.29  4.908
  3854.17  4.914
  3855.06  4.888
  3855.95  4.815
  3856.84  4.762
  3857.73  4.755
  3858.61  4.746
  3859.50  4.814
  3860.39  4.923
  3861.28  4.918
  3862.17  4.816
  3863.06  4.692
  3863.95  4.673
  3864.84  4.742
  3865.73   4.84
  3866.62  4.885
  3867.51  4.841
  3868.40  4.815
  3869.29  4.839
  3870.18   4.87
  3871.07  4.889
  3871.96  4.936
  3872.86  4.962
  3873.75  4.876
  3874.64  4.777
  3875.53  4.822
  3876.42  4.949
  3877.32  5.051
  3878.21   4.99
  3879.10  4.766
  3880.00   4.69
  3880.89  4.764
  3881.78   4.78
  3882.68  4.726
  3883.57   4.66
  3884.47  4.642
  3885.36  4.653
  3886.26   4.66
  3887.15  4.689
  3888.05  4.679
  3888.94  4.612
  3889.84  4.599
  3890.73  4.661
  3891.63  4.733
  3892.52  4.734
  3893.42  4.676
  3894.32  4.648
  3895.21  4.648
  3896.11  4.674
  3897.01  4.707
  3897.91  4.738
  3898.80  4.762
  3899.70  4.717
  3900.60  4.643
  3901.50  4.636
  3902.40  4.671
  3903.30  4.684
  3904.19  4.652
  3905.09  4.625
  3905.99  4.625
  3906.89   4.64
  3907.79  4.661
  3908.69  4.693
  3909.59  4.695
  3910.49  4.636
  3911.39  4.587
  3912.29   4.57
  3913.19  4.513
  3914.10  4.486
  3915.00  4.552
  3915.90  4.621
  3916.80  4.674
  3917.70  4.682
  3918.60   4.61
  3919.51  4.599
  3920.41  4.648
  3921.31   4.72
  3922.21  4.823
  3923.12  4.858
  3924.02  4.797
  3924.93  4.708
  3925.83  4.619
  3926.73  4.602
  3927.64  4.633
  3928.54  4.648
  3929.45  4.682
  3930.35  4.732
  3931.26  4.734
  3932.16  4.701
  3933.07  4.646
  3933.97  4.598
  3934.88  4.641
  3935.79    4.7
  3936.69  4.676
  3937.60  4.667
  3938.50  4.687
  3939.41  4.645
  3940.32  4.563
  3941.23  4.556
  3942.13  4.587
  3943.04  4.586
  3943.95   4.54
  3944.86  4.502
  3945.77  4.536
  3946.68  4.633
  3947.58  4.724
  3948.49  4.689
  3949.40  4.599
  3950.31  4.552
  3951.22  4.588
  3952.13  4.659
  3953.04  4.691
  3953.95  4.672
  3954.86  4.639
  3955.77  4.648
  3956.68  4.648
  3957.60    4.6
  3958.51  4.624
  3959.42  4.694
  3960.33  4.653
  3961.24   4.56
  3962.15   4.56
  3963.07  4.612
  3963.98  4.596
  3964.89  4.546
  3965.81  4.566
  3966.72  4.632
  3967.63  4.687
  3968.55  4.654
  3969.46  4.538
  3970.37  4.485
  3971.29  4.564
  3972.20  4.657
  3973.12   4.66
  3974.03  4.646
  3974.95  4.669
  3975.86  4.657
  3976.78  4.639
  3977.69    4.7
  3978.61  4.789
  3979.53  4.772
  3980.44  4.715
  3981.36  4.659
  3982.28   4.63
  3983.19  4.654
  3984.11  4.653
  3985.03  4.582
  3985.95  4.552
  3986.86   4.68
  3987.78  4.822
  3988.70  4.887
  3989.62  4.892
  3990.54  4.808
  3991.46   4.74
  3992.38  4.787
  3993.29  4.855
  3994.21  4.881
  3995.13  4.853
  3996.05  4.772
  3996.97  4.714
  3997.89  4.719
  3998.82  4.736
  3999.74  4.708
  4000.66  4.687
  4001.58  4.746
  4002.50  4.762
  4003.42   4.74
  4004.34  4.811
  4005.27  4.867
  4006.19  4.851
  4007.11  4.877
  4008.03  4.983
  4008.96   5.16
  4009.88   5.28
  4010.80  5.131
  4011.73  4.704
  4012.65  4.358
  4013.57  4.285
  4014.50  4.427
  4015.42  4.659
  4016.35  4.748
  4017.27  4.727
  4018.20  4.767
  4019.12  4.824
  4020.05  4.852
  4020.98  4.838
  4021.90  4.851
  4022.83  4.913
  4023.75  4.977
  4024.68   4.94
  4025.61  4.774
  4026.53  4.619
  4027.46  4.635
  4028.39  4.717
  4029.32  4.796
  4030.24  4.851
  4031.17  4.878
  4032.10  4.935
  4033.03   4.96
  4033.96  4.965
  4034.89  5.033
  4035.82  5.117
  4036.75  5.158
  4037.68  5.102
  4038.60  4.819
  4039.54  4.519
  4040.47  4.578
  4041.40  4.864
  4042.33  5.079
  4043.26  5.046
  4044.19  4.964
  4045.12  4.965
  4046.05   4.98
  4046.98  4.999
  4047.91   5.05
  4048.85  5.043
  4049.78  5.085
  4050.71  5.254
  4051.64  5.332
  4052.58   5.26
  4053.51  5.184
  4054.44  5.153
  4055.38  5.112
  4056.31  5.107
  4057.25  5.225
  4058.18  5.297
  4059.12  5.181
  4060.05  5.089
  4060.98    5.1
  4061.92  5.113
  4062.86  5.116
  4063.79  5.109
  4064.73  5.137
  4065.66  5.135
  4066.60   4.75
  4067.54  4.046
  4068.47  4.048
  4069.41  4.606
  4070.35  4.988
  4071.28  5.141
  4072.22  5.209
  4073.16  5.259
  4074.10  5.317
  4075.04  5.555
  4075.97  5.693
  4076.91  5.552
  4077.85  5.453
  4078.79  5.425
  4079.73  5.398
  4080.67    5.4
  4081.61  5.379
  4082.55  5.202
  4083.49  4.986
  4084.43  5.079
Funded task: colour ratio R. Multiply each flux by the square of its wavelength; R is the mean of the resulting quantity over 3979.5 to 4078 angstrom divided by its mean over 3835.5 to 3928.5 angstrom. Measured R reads 1.1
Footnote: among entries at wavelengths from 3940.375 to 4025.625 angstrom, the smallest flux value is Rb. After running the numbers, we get 4.285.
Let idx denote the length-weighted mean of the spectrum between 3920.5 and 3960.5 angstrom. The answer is 4.65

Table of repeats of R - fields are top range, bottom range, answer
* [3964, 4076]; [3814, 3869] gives 1.10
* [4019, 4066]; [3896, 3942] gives 1.14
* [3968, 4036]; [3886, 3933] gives 1.07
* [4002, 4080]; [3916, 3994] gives 1.11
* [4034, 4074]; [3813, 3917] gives 1.15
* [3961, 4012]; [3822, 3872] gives 1.05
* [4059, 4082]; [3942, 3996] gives 1.16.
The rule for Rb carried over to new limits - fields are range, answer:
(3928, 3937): 4.598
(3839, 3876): 4.673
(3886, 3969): 4.486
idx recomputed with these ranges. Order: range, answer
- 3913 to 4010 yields 4.68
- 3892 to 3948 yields 4.65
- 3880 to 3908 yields 4.68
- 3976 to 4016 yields 4.76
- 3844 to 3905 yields 4.78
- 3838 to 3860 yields 4.86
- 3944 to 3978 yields 4.62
